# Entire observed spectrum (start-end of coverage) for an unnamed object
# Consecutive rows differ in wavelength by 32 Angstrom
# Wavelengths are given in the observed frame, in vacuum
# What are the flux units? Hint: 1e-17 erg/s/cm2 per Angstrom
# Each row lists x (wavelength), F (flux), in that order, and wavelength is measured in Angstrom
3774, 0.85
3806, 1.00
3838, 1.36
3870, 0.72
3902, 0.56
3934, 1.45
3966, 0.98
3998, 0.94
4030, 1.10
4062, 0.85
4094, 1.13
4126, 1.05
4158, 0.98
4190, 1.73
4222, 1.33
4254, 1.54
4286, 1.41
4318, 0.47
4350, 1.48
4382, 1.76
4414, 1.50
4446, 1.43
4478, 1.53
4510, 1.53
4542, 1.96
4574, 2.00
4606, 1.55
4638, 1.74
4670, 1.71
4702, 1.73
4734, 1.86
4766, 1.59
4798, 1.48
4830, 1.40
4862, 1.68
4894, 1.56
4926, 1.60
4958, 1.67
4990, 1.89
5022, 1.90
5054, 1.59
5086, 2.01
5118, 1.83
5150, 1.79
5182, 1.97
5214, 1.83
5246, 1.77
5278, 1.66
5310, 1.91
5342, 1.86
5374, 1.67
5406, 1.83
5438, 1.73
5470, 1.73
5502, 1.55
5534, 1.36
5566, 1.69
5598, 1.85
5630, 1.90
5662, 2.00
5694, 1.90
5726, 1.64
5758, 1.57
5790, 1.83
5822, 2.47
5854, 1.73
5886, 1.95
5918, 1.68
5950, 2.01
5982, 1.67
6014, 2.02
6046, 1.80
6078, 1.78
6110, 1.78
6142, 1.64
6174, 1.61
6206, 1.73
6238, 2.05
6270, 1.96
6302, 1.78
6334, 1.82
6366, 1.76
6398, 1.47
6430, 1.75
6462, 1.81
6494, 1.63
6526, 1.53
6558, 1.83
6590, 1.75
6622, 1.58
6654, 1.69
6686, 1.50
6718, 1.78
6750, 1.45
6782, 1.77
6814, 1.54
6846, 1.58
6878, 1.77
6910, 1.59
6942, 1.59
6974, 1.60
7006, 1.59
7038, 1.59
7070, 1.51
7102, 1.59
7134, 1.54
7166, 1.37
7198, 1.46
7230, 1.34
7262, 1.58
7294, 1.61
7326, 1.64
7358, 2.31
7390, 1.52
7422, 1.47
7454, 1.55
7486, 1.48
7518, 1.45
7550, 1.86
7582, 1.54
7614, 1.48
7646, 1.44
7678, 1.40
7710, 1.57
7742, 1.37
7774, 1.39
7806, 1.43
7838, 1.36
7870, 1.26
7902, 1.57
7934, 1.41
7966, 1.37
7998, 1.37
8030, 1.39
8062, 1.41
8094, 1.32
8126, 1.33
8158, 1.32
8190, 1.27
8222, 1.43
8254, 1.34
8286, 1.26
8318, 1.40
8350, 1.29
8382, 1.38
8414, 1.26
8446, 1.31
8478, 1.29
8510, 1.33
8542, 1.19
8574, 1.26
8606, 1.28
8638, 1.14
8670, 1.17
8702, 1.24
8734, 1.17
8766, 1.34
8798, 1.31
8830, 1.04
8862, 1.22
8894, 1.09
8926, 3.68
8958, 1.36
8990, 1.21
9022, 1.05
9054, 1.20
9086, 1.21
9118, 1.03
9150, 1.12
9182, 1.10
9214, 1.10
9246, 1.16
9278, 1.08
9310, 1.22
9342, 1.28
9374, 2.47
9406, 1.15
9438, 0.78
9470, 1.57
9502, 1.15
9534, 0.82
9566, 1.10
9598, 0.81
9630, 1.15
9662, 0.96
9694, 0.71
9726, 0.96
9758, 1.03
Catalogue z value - 0.123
